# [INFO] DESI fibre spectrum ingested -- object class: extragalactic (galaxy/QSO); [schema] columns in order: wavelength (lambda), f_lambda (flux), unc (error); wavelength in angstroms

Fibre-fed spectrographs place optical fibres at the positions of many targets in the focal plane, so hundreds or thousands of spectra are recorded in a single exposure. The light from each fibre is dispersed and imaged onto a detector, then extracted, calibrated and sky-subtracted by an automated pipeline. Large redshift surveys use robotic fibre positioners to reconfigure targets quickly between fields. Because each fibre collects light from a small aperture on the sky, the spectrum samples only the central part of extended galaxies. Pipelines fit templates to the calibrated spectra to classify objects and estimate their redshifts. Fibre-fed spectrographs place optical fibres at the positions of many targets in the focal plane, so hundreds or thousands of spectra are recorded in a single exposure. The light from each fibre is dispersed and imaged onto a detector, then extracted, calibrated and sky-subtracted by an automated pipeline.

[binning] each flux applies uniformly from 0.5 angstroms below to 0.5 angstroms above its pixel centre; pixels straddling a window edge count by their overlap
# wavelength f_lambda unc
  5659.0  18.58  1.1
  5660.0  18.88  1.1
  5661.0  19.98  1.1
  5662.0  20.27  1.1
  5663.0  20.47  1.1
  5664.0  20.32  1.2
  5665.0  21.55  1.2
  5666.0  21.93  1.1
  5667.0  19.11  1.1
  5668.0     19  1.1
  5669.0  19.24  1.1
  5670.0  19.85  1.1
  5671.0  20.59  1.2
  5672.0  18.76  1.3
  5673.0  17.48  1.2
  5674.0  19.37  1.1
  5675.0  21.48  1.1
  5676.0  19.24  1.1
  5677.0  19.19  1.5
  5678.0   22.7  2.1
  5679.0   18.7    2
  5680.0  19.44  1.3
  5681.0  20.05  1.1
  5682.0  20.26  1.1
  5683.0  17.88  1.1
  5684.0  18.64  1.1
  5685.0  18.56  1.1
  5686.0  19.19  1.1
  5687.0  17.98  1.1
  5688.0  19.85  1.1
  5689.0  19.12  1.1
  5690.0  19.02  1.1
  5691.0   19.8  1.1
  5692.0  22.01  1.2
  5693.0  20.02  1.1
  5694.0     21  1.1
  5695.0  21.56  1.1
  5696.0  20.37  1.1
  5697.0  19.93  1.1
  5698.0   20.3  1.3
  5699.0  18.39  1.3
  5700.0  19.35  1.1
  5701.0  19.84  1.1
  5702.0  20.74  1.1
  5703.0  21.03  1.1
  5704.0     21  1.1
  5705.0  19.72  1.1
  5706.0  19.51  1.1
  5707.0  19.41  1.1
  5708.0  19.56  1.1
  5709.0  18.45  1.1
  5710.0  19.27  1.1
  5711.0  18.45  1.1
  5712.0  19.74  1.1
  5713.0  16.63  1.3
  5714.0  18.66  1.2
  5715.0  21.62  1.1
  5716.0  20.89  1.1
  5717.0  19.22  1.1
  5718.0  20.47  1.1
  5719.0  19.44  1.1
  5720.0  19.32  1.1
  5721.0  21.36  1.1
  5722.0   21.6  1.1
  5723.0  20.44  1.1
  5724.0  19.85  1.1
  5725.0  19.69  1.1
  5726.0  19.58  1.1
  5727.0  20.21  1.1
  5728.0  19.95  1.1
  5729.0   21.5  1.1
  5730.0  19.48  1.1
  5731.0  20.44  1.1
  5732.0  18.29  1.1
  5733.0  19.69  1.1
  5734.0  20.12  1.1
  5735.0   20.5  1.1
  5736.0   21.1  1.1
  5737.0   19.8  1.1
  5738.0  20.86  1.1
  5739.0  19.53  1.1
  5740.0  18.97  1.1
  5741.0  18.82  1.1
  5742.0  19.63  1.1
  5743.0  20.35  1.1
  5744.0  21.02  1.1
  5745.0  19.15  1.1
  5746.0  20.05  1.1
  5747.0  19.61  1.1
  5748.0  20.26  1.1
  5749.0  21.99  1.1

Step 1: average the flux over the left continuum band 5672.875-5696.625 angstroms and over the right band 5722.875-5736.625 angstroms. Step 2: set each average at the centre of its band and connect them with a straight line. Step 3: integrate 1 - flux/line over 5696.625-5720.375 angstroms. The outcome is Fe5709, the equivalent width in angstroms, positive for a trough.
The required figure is 0.3 angstroms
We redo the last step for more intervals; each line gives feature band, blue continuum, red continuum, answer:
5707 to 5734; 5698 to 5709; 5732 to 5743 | 0.09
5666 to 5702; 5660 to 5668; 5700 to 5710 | 0.73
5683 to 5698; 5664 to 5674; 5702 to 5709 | 0.10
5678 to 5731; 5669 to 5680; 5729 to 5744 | 0.01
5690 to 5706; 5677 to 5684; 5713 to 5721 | -0.41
